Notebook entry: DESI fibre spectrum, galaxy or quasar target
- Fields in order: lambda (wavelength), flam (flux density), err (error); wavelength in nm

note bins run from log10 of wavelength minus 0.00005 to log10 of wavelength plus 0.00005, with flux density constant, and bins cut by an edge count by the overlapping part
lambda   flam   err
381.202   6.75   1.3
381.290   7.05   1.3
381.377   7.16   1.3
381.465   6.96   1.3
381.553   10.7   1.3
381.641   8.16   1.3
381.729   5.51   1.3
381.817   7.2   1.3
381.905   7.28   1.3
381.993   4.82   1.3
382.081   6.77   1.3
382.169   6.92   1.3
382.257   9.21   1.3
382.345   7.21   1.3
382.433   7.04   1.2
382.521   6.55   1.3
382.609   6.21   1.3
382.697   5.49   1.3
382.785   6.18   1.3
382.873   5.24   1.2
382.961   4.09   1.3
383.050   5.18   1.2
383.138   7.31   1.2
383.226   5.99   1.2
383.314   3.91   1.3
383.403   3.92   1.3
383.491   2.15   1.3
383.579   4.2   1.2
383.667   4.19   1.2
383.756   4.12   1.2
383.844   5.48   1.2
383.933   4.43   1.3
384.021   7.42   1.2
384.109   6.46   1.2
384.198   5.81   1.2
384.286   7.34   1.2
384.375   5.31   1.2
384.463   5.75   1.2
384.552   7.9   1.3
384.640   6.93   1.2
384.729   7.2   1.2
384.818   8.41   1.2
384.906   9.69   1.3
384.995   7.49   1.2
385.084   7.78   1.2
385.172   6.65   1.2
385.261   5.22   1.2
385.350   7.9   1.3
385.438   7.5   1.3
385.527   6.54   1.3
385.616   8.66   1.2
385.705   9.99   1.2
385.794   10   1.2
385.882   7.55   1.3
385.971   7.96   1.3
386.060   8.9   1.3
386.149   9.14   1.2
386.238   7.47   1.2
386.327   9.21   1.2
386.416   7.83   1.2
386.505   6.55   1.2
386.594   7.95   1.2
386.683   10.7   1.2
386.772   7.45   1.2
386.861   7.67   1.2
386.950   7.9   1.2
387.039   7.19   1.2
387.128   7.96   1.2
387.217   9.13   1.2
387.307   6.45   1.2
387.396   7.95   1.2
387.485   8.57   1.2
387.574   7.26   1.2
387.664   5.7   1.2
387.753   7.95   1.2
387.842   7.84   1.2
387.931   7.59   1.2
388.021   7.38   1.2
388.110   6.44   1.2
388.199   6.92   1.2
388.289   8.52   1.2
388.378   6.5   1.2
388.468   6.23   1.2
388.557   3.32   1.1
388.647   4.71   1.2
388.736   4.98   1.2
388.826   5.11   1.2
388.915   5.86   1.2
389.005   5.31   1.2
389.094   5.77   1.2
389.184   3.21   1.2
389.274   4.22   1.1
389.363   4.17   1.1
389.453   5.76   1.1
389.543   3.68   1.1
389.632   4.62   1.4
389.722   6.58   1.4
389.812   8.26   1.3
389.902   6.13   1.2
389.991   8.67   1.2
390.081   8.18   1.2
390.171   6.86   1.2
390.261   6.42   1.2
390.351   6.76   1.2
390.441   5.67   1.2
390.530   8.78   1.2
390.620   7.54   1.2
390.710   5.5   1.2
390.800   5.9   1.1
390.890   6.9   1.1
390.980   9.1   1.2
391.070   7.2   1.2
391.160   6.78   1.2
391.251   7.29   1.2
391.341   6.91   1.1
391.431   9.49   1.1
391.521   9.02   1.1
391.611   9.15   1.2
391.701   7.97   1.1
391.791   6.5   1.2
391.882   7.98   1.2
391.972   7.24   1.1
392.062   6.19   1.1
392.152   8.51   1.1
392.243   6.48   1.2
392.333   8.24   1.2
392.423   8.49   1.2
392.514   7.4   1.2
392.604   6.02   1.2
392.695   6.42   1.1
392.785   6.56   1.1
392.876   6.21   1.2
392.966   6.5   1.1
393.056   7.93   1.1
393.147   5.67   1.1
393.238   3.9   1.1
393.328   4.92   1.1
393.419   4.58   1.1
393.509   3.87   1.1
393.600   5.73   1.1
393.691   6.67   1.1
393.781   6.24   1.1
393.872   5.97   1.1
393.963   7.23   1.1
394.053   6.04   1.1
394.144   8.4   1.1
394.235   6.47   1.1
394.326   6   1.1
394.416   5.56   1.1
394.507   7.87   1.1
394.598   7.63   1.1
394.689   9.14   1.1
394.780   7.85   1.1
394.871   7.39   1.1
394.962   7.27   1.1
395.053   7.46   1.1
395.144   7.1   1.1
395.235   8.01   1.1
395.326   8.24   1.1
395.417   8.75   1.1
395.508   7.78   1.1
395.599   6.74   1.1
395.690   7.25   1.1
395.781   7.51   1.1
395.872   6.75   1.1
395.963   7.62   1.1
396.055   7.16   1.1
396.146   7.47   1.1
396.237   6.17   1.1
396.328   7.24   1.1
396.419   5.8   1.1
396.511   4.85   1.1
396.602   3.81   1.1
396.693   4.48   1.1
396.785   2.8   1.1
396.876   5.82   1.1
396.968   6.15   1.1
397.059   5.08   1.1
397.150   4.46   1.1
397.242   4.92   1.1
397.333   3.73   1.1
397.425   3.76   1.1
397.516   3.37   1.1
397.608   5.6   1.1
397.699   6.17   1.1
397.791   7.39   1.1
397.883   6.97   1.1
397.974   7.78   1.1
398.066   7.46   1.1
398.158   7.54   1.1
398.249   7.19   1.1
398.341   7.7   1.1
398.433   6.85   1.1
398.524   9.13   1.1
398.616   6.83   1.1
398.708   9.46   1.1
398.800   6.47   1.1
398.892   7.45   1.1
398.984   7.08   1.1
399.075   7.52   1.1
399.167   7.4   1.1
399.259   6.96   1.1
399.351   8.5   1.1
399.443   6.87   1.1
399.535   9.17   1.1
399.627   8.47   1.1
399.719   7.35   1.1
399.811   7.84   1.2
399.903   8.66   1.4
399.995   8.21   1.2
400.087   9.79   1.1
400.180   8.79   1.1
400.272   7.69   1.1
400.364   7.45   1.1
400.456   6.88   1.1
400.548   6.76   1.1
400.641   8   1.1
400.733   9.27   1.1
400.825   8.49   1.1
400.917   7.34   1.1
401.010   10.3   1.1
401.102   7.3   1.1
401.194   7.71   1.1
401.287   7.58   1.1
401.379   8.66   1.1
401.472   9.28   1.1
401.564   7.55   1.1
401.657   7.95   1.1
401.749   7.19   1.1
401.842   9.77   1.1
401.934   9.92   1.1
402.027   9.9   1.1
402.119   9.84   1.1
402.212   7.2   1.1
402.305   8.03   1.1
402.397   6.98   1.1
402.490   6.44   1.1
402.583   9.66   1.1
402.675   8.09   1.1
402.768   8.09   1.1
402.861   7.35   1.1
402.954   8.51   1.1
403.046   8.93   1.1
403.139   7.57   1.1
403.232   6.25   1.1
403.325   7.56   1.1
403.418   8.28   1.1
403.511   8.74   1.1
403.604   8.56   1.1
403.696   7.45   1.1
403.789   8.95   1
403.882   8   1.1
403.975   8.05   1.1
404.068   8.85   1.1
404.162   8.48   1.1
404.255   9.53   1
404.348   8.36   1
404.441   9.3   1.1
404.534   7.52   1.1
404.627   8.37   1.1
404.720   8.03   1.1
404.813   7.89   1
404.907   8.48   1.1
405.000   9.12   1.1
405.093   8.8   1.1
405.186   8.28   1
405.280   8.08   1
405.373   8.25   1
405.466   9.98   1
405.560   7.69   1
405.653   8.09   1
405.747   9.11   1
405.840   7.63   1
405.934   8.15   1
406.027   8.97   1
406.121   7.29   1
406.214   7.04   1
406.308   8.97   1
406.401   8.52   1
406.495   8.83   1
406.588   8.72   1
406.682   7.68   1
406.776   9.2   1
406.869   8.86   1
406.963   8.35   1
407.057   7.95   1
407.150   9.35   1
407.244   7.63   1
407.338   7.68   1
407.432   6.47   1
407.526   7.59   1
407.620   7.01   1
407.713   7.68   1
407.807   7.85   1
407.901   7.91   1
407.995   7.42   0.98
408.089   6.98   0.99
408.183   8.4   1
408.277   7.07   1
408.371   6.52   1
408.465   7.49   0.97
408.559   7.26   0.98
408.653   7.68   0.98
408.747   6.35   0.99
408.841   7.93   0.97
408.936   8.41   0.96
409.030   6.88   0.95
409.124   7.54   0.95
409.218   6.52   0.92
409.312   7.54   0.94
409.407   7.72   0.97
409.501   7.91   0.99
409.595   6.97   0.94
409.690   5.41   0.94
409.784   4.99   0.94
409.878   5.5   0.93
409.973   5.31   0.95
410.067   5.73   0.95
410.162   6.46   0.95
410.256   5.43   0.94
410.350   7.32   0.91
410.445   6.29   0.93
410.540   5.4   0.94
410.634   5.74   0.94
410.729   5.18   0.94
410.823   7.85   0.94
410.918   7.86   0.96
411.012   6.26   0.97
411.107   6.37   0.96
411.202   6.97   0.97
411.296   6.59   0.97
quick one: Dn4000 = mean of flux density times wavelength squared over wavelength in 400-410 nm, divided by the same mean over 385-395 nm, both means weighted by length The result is 1.23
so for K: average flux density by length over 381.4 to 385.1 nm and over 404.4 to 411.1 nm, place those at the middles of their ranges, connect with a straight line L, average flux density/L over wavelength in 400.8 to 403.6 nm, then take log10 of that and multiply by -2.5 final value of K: -0.13 mag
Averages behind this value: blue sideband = 6.32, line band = 8.22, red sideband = 7.53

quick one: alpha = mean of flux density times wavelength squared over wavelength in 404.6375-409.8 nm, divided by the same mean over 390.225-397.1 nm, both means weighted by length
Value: 1.23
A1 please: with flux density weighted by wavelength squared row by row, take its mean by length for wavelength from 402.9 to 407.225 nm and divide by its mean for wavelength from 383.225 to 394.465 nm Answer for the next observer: 1.34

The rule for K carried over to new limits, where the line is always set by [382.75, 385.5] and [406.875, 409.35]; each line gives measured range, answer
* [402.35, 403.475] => -0.087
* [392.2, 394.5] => 0.049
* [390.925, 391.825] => -0.219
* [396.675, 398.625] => 0.156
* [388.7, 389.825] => 0.239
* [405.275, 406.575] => -0.131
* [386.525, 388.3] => -0.226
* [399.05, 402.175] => -0.167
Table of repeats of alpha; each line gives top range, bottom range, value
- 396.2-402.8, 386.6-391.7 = 1.12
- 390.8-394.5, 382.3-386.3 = 1.08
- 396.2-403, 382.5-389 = 1.15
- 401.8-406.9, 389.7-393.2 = 1.23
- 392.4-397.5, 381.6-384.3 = 1.15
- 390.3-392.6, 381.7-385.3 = 1.26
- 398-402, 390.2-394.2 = 1.21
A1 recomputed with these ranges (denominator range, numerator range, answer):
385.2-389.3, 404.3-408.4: 1.25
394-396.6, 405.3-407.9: 1.21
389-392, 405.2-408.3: 1.29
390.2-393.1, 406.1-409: 1.16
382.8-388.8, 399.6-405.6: 1.31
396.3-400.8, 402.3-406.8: 1.24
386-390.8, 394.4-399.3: 1.03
